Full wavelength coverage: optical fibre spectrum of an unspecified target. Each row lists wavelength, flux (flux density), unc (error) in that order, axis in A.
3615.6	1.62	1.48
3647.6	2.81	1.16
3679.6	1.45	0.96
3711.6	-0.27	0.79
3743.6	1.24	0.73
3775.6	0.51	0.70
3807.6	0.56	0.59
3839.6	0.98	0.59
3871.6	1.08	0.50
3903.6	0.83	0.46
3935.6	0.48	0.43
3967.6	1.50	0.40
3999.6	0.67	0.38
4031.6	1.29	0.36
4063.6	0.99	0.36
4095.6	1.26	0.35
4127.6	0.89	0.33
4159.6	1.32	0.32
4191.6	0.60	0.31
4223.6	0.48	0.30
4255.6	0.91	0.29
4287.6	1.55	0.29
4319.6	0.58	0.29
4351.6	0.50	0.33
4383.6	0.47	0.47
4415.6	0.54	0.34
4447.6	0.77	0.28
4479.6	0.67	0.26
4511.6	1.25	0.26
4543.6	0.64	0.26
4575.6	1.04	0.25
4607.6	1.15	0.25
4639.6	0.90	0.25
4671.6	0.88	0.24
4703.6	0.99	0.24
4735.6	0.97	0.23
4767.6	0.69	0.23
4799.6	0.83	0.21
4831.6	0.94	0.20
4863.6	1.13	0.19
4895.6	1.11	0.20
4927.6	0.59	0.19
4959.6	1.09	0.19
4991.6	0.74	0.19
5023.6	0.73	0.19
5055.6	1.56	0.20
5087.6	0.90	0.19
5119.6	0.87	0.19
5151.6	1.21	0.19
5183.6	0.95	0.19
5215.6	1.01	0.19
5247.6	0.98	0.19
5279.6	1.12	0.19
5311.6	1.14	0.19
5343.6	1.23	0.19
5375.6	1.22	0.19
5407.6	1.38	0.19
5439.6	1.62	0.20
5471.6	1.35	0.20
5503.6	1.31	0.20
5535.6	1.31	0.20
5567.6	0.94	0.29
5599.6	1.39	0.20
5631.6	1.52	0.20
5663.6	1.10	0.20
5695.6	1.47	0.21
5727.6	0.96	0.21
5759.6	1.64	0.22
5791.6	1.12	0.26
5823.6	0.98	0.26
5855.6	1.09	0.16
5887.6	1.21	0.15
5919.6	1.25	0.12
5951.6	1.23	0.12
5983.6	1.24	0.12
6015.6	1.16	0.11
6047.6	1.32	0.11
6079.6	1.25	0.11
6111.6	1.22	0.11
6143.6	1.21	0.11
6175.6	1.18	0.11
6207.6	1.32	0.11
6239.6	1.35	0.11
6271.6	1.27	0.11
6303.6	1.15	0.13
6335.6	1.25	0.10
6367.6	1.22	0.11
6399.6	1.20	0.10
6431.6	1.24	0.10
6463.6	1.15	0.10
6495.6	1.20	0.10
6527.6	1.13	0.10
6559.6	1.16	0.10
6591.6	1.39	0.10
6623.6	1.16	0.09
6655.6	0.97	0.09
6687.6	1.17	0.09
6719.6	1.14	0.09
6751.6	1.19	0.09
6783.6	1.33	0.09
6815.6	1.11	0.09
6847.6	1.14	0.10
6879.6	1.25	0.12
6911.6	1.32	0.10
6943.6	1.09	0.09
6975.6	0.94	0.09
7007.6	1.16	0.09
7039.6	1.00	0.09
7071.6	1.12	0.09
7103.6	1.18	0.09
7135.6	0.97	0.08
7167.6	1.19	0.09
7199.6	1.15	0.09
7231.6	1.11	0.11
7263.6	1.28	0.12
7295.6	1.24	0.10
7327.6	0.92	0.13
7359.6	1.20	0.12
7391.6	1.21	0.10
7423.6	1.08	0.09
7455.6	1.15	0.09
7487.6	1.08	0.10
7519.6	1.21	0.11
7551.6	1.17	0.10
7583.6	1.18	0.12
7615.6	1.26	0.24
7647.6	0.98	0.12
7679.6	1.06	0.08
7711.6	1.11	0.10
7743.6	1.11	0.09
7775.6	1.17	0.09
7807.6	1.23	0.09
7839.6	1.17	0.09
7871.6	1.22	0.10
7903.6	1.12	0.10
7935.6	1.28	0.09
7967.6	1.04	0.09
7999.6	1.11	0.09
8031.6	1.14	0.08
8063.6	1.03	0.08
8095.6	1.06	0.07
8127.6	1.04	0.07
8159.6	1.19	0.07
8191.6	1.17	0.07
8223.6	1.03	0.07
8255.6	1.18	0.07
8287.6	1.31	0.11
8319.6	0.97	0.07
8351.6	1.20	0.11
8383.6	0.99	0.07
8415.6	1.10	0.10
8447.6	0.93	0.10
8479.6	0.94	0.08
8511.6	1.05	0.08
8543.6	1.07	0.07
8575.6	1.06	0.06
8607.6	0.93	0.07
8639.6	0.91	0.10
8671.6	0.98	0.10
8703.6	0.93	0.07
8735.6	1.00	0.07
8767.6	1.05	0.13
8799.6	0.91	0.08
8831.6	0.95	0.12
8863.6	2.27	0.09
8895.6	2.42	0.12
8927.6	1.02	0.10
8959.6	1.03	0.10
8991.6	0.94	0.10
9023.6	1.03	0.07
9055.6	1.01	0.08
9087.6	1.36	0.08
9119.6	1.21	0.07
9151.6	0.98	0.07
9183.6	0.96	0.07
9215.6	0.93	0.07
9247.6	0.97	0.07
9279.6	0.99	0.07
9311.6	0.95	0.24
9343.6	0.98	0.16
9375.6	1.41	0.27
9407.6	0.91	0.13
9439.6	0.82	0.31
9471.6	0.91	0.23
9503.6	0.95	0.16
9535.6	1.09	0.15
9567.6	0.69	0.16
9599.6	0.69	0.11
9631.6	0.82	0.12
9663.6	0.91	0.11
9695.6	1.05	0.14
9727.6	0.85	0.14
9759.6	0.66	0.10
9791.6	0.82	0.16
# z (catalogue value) 0.35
